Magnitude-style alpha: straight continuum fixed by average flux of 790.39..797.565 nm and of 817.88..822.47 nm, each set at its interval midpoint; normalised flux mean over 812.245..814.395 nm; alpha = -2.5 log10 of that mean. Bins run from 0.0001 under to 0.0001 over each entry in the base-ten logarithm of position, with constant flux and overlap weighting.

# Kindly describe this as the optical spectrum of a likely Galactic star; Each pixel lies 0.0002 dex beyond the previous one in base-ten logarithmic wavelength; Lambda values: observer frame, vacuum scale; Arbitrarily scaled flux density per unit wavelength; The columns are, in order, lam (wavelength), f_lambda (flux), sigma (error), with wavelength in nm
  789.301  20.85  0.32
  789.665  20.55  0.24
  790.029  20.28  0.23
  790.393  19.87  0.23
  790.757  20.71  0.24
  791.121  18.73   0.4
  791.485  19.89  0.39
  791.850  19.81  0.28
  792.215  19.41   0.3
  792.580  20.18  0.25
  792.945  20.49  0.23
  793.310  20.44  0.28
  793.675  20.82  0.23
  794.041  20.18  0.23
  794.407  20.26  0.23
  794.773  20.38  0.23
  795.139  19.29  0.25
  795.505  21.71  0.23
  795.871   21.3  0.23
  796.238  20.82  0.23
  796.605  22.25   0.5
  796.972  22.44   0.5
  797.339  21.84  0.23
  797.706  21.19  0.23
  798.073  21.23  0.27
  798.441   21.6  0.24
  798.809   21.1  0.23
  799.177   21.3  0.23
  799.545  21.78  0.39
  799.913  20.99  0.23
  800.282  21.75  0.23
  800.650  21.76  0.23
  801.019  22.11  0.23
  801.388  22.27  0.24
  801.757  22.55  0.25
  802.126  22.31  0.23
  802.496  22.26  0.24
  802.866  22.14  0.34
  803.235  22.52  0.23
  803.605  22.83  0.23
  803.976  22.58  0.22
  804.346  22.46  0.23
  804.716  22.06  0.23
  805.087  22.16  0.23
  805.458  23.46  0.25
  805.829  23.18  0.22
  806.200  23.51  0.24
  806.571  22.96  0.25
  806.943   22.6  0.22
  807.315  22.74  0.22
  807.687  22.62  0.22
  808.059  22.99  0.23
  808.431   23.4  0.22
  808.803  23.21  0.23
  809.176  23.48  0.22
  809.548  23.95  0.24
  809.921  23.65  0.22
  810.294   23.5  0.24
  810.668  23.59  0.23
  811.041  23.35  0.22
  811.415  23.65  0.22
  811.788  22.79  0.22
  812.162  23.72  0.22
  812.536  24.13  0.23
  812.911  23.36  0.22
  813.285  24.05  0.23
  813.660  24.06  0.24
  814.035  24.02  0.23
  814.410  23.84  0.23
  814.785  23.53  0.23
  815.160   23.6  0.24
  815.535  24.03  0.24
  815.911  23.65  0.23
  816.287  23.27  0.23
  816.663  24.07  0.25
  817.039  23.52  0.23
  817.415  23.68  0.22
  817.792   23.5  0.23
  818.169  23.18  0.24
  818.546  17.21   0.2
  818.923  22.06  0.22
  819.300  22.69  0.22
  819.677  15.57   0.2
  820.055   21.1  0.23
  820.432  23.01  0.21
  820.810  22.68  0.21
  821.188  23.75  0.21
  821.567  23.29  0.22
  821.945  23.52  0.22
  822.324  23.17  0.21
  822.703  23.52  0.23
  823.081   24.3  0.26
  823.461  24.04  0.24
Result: -0.116 mag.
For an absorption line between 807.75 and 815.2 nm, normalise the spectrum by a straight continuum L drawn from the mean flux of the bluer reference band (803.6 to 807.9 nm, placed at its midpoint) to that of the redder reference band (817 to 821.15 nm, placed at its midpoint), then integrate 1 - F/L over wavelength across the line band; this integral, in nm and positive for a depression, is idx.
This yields -0.432 nm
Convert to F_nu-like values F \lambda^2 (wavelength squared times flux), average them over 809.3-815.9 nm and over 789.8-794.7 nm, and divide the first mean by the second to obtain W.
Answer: 1.24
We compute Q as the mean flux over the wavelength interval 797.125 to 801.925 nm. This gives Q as 21.7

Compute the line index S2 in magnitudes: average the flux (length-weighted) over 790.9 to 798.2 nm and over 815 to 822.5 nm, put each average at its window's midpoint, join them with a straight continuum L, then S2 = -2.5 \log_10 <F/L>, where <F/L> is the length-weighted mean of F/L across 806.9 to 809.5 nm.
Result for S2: -0.07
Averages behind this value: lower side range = 20.6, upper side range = 22.5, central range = 23.1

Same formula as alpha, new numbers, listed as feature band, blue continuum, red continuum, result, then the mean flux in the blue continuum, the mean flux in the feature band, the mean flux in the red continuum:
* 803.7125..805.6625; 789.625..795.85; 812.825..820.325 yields -0.055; 20.2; 22.6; 22.7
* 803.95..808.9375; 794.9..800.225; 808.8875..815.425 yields -0.005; 21.3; 22.9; 23.7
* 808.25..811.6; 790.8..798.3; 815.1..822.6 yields -0.081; 20.6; 23.5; 22.5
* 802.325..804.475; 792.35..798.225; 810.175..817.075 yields -0.016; 20.9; 22.5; 23.7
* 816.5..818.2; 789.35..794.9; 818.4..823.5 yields -0.083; 20.1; 23.6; 22.1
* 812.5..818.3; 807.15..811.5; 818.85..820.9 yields -0.080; 23.3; 23.7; 21.1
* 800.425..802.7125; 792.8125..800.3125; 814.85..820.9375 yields -0.041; 21.1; 22.2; 22.3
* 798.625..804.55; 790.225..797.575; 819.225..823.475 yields -0.048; 20.5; 22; 22.5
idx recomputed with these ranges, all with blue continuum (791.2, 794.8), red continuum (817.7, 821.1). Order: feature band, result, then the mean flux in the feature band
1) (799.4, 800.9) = -0.085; 21.6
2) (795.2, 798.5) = -0.198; 21.5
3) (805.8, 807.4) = -0.177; 23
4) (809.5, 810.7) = -0.161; 23.6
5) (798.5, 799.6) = -0.053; 21.4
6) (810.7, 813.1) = -0.296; 23.5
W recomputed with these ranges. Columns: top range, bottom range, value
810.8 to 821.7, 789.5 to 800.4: 1.16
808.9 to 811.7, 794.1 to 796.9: 1.17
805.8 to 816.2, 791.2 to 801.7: 1.16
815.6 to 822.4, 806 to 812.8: 0.98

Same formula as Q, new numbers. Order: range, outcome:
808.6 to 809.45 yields 23.4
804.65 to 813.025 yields 23.2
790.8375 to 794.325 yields 20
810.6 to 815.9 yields 23.7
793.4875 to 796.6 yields 20.7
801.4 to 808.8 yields 22.7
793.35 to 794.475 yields 20.4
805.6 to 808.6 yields 23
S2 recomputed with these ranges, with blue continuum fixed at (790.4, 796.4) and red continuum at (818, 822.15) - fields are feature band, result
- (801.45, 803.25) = -0.08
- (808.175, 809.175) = -0.11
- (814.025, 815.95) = -0.12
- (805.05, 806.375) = -0.11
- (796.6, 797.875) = -0.07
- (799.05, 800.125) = -0.04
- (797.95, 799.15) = -0.04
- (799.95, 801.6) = -0.06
